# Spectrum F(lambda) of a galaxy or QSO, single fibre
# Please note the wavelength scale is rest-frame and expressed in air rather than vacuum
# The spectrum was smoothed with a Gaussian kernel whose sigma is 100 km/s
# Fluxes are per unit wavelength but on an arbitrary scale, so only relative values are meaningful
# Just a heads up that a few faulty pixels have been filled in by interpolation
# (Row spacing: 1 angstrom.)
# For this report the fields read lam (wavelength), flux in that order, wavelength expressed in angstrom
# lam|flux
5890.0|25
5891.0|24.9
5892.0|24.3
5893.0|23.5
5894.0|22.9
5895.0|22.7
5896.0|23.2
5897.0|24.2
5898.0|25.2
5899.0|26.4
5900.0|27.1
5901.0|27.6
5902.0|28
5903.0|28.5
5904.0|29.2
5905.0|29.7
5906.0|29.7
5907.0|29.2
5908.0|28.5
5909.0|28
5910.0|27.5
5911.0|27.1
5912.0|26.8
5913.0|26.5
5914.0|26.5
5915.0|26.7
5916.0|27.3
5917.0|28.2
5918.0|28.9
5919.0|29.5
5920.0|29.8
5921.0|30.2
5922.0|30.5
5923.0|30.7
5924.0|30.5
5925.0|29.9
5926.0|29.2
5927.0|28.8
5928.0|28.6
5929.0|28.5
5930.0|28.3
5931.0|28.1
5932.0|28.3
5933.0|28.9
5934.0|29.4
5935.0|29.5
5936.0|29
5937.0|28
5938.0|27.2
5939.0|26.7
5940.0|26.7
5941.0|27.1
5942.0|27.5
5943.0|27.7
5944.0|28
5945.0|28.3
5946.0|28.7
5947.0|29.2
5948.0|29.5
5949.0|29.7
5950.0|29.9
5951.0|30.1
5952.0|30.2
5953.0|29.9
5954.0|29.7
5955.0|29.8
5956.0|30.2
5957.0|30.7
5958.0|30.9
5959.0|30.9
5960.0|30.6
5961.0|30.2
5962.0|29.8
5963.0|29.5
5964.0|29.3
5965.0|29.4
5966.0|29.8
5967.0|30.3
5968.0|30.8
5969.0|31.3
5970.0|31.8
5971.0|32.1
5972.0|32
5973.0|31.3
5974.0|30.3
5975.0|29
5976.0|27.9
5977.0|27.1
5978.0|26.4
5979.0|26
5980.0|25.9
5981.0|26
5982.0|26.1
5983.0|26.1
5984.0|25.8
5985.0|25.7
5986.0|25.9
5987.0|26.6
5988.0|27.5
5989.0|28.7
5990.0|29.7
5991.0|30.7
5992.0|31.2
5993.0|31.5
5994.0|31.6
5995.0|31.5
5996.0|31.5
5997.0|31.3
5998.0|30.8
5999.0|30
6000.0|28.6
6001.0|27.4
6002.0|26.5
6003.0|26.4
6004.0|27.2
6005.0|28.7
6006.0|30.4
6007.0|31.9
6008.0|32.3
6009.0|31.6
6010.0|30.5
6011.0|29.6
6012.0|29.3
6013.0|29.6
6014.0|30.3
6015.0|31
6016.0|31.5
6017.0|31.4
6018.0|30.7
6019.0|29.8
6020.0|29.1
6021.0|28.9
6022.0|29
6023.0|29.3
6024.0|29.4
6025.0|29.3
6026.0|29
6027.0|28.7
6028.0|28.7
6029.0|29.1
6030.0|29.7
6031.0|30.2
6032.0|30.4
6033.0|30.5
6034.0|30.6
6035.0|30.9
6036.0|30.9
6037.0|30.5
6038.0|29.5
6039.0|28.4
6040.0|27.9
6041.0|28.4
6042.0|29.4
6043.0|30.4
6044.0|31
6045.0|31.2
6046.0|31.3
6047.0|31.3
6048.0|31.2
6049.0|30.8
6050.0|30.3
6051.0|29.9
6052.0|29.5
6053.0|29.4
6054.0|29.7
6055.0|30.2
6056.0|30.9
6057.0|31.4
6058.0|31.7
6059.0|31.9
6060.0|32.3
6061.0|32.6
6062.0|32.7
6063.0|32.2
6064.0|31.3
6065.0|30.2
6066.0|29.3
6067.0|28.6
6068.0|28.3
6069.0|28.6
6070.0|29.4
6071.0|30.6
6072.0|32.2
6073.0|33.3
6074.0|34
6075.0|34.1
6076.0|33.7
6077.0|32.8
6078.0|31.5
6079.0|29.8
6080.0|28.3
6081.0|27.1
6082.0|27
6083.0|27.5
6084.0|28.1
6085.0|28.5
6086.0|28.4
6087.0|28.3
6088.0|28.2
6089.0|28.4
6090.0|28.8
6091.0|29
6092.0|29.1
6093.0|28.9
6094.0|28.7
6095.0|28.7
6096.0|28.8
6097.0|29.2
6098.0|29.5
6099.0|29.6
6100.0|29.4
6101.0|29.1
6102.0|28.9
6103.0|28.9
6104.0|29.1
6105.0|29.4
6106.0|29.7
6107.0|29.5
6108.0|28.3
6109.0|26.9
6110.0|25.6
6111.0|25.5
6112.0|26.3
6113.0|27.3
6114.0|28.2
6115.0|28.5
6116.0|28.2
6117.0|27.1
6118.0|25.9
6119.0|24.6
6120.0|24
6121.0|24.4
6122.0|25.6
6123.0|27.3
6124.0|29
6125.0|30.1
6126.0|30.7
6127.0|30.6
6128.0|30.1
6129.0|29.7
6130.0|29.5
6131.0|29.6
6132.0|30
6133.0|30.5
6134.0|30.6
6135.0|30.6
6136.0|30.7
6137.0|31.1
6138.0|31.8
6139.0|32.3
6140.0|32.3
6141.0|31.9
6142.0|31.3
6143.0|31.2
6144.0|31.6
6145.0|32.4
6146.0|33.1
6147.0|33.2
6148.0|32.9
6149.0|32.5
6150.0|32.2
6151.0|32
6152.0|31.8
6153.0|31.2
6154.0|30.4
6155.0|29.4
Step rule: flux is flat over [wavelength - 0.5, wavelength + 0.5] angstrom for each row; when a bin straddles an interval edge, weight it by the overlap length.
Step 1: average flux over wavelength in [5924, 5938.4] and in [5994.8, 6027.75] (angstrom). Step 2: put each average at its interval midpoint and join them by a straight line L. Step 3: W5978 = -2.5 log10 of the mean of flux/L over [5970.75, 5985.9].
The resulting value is 0.06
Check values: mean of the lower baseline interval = 28.8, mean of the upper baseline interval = 29.7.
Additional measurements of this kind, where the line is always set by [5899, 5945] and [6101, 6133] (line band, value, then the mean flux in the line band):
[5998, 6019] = -0.057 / 29.8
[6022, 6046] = -0.057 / 29.7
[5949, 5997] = -0.041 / 29.4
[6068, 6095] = -0.060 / 29.7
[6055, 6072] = -0.097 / 30.8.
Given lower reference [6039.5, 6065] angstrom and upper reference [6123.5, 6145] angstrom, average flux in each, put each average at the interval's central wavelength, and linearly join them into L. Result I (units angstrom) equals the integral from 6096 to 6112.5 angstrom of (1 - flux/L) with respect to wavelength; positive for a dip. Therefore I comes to 1.2 angstrom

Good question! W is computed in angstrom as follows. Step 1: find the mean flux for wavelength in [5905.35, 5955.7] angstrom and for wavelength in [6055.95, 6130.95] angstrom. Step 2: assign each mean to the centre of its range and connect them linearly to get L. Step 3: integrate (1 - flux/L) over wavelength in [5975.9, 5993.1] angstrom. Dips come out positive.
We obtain 0.9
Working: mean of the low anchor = 28.7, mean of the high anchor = 29.2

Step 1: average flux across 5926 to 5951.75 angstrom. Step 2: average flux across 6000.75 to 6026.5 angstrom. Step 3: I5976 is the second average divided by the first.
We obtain 1.0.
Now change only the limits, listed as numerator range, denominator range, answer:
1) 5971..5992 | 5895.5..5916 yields 1.02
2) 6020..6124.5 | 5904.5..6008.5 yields 1.01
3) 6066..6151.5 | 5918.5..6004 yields 1.01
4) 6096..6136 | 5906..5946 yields 1.00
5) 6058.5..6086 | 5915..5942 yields 1.06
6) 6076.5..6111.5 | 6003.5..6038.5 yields 0.96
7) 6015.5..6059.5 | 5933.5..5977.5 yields 1.02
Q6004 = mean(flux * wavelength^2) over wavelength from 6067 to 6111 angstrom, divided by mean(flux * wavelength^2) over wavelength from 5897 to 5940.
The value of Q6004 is 1.10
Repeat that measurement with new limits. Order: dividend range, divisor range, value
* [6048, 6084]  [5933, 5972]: 1.08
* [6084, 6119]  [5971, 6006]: 1.03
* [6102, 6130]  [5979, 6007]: 1.02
